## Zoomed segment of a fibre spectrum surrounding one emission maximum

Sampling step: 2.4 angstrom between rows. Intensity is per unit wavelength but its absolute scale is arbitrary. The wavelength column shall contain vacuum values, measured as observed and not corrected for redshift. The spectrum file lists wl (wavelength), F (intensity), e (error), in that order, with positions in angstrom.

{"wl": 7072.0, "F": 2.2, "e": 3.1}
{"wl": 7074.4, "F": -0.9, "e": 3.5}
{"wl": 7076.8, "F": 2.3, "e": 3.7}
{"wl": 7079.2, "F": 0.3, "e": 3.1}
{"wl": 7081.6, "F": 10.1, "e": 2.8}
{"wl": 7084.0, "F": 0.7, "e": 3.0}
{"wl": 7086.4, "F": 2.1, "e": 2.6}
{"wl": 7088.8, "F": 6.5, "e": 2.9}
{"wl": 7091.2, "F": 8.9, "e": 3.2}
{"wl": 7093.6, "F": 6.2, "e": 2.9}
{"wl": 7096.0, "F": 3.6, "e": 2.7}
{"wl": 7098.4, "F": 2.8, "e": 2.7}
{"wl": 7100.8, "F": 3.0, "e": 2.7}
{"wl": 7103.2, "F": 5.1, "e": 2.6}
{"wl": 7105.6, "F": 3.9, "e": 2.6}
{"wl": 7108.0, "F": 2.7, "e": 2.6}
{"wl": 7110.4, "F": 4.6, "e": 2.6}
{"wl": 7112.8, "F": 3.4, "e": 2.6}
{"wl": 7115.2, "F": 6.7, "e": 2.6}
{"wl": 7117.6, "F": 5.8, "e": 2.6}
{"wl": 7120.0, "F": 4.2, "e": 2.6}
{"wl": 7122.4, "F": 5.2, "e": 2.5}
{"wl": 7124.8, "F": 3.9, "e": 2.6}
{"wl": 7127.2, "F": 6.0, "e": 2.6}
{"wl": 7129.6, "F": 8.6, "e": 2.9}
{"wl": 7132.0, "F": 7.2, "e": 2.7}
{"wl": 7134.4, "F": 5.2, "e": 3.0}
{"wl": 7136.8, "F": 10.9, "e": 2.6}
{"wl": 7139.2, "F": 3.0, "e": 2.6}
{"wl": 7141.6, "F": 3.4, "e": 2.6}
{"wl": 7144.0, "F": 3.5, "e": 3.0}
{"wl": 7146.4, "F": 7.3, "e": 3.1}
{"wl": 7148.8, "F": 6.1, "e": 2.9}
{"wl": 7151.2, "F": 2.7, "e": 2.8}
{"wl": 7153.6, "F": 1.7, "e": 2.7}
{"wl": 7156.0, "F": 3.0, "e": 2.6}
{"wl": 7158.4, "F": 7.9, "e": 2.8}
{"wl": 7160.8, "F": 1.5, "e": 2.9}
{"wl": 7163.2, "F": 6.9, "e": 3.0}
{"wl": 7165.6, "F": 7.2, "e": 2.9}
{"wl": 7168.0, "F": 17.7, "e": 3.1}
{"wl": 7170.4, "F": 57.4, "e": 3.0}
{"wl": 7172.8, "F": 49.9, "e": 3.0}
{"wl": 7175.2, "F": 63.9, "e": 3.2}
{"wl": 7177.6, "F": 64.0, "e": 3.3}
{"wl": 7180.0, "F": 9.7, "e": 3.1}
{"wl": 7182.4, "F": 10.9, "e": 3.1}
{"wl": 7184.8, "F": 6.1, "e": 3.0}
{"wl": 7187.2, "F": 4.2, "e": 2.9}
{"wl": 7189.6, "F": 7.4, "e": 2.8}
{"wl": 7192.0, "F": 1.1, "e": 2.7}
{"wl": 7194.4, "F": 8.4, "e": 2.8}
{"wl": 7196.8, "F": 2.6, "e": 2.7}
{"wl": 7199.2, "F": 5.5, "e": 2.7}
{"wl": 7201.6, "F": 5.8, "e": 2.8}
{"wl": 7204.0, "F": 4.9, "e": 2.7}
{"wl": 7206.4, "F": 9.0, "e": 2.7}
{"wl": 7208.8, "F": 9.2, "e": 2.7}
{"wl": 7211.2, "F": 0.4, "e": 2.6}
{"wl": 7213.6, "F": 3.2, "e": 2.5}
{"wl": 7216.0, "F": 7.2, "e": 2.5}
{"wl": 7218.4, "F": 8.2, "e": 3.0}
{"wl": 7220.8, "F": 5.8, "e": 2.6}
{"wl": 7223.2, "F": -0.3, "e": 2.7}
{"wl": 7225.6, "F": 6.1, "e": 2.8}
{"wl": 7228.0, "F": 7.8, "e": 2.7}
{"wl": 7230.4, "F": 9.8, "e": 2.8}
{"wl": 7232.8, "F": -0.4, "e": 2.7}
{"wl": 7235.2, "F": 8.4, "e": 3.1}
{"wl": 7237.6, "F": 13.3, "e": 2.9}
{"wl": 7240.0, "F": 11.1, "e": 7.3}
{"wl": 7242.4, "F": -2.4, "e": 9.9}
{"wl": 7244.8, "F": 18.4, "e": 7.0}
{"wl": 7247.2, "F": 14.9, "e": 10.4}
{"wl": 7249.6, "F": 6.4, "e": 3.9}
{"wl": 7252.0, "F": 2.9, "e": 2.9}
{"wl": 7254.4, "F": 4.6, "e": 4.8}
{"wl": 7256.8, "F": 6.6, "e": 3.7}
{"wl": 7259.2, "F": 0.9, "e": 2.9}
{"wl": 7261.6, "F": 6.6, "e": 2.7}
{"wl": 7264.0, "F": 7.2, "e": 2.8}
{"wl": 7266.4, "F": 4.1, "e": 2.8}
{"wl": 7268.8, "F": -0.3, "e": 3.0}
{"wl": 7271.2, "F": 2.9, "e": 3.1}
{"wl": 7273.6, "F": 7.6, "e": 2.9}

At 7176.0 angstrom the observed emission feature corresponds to [O II]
